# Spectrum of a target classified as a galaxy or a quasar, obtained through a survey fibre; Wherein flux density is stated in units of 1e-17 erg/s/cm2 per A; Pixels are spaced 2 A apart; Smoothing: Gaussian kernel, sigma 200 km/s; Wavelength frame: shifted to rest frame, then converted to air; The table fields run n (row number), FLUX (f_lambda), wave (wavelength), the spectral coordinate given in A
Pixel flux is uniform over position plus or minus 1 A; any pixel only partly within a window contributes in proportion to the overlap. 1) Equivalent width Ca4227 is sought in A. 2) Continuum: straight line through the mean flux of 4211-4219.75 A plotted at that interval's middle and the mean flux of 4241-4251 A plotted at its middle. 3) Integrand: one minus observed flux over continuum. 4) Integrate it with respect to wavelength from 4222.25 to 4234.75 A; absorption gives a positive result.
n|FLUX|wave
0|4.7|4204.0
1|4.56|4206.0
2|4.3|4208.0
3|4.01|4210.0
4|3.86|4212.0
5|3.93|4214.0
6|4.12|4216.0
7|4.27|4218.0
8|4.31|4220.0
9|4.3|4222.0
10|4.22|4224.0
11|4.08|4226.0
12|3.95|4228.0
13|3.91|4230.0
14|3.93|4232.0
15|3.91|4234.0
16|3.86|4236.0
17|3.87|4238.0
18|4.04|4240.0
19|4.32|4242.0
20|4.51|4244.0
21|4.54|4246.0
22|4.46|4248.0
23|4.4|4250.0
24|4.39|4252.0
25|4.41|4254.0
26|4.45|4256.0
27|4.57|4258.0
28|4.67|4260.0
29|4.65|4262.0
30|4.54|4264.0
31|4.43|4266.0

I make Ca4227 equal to 0.6 A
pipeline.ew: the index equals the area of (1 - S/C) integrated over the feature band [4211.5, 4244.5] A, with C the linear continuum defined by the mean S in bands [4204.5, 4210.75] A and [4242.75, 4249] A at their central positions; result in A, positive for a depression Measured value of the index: 2.5 A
